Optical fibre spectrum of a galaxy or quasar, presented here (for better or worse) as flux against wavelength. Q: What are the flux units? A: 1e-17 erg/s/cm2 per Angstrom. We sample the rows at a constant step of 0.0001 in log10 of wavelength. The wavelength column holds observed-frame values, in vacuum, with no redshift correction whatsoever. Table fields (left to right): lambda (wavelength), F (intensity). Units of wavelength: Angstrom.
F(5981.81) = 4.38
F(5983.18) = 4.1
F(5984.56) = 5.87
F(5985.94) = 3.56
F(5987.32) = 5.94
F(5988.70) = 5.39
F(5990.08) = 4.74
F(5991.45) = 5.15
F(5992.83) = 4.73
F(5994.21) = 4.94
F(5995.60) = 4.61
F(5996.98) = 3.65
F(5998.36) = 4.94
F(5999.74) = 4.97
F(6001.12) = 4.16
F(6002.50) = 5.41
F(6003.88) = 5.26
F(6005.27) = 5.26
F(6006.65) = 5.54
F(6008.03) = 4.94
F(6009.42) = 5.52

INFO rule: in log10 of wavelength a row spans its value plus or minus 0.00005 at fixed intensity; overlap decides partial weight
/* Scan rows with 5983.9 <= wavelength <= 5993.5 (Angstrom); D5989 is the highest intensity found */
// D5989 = 5.94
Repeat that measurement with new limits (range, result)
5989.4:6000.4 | 5.15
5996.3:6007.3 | 5.54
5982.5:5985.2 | 5.87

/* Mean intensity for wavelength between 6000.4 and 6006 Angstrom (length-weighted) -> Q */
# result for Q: 5.03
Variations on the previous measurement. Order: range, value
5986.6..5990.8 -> 5.35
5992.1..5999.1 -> 4.58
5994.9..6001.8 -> 4.46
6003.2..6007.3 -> 5.35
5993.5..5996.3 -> 4.76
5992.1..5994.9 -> 4.84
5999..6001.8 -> 4.58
